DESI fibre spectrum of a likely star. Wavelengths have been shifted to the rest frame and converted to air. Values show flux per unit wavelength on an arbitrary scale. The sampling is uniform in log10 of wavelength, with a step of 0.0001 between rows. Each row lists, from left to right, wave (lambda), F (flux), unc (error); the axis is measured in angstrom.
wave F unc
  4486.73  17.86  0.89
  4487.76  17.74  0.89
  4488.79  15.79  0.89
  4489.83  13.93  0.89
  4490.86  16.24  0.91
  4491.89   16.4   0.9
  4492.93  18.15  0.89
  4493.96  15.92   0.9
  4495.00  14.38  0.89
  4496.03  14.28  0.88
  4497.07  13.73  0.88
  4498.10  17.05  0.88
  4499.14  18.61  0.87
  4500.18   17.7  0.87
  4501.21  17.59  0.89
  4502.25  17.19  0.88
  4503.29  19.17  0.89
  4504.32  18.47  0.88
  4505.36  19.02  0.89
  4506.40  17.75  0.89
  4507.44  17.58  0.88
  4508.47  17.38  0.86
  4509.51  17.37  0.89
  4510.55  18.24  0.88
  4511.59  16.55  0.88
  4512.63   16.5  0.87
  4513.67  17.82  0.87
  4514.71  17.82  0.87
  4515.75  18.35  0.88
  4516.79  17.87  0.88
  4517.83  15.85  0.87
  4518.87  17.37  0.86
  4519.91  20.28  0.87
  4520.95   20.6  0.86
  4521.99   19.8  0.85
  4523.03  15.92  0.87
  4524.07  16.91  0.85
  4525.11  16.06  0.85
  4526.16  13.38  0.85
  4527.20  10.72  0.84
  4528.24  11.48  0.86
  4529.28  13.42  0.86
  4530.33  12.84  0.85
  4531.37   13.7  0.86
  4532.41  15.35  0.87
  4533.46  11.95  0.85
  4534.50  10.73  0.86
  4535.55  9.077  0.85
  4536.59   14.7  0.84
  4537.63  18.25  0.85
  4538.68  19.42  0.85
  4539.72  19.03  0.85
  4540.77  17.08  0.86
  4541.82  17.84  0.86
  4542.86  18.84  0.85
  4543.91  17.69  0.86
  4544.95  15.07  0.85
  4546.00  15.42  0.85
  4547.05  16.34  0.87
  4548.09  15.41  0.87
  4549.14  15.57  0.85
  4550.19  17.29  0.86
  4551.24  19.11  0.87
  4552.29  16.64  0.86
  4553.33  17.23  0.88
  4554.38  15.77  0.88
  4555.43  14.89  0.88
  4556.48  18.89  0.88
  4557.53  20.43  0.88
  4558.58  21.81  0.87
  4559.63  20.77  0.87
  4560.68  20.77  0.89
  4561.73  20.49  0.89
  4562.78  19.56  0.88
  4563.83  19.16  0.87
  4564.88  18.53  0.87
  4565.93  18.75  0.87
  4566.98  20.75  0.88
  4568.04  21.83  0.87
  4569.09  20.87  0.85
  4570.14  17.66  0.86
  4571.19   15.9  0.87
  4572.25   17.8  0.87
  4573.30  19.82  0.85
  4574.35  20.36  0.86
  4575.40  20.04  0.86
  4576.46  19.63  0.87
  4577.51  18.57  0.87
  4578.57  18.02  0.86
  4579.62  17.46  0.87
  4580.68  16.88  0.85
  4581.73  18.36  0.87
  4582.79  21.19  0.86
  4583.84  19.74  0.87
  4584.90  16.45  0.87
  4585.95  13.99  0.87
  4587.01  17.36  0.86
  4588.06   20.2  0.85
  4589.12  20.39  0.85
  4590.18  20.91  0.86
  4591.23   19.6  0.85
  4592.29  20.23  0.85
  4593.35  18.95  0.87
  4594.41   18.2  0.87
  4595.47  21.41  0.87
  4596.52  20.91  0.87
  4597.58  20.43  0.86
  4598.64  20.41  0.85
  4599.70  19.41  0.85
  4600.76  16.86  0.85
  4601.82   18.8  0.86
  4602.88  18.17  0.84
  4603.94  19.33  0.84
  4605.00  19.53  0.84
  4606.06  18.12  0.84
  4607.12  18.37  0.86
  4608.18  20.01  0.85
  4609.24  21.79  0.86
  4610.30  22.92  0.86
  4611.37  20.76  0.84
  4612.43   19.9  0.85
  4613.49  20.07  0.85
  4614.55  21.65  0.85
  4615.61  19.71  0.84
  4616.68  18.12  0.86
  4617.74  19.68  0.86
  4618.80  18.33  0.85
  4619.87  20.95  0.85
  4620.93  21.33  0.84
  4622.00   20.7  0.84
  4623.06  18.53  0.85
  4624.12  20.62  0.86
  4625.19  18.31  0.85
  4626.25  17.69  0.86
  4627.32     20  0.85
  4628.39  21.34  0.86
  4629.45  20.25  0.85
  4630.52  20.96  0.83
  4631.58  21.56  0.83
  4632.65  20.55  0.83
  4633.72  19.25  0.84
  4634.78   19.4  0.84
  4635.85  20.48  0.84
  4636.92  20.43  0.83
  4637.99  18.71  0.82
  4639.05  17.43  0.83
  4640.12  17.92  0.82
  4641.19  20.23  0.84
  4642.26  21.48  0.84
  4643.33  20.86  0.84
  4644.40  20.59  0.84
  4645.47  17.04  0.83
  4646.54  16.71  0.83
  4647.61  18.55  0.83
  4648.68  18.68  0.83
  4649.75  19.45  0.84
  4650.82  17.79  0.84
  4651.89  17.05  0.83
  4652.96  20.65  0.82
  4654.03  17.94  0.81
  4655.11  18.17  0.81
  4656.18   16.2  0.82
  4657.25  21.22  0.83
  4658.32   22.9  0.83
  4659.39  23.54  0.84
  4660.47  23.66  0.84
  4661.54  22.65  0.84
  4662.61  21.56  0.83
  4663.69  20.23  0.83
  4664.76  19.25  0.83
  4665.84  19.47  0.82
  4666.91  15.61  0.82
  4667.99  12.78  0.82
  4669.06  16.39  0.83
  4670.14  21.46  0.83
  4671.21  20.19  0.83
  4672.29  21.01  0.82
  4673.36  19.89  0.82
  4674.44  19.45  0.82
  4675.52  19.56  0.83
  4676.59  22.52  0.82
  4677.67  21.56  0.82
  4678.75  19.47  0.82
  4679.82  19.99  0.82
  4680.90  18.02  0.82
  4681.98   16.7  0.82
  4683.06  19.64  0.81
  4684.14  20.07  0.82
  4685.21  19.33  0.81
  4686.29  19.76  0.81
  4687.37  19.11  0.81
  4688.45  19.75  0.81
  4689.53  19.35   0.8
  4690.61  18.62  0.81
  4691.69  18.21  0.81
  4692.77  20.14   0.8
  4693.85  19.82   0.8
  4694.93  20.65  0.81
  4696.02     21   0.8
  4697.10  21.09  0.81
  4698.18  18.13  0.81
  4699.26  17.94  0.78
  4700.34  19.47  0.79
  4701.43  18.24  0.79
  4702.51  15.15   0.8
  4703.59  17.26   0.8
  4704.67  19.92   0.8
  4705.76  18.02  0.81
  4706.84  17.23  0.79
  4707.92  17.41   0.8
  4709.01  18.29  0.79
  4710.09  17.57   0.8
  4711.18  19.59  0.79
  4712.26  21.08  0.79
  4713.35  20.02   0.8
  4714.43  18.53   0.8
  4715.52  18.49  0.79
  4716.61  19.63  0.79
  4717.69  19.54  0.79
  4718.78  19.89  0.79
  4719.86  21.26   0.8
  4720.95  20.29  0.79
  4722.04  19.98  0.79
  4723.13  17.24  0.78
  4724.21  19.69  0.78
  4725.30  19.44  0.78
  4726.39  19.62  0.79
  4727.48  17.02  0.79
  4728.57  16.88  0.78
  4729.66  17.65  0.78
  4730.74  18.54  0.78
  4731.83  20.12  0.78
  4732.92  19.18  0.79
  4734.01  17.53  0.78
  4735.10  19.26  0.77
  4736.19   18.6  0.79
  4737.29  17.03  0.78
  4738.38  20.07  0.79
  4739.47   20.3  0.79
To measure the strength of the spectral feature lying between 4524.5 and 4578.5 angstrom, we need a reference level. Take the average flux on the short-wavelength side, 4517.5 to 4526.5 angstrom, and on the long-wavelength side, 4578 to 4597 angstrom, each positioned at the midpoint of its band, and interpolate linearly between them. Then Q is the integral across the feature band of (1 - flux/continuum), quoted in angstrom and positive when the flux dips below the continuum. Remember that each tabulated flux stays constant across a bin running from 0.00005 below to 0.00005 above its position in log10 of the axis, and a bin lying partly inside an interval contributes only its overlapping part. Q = 3.0 angstrom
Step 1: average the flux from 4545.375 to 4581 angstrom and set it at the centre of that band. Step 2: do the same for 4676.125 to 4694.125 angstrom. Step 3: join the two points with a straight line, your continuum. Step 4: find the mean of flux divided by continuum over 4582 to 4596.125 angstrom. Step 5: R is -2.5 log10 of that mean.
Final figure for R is -0.025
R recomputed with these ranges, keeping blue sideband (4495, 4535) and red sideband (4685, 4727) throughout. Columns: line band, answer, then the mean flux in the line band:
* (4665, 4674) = 0.01 mag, 18.4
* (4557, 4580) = -0.14 mag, 19.5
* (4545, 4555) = 0.03 mag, 16.4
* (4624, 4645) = -0.10 mag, 19.9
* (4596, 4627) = -0.11 mag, 19.7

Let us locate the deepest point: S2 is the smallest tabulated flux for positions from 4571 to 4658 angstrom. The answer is 13.99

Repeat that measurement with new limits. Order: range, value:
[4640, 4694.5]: 12.78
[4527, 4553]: 9.077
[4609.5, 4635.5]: 17.69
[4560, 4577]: 15.9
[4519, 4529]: 10.72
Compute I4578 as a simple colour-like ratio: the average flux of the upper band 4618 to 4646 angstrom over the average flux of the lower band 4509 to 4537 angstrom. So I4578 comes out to 1.3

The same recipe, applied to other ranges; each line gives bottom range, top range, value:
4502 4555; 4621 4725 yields 1.18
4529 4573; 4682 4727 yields 1.11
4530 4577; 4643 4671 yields 1.10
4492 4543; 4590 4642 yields 1.21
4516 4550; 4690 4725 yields 1.21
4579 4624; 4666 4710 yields 0.97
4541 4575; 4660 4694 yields 1.06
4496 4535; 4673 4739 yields 1.16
